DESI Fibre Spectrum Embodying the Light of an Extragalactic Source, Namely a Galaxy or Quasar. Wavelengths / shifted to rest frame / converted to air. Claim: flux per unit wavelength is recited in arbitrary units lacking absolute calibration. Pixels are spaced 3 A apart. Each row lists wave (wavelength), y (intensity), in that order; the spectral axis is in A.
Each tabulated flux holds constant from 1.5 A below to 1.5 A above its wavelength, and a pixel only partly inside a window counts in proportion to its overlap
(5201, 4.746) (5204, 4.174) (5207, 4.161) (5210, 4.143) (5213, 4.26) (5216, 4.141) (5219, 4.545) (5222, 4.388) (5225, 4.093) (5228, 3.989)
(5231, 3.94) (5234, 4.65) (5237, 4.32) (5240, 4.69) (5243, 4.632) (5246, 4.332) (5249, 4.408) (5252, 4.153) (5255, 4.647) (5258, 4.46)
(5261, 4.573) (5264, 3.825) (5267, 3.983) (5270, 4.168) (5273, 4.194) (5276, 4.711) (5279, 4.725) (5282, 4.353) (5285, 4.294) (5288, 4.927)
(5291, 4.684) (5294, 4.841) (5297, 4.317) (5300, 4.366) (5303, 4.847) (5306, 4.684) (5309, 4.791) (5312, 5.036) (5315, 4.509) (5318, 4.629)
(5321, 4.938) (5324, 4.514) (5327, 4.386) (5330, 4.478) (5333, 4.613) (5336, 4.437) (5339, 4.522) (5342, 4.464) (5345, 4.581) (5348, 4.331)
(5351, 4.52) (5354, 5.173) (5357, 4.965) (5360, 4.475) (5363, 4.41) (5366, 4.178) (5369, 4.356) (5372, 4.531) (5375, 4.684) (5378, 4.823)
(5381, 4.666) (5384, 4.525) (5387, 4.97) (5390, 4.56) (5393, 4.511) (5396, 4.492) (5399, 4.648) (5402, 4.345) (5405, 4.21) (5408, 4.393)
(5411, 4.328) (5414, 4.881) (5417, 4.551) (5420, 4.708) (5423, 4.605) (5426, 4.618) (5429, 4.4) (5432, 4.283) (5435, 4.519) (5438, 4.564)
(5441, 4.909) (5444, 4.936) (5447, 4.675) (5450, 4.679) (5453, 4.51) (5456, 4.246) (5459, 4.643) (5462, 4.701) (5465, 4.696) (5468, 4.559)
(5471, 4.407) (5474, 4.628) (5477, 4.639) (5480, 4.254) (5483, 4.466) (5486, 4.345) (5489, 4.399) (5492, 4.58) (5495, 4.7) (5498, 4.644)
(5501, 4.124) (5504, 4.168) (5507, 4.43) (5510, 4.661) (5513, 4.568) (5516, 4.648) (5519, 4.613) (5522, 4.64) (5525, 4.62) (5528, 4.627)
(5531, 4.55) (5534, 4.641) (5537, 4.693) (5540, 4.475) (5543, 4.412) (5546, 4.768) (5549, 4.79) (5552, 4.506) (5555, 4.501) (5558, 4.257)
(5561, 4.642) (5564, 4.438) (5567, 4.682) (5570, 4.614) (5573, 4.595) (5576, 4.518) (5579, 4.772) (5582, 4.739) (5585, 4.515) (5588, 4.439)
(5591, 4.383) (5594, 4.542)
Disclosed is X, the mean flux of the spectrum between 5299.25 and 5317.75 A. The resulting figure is 4.71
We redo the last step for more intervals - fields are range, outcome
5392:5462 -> 4.55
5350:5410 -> 4.57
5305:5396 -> 4.61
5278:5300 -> 4.57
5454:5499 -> 4.53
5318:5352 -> 4.53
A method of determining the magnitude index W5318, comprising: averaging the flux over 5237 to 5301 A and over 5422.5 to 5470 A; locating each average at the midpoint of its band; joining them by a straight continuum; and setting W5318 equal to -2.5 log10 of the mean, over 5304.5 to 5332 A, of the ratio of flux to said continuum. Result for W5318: -0.043 mag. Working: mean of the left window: 4.44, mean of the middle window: 4.66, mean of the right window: 4.59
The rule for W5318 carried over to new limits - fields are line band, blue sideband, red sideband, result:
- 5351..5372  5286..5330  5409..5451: 0.01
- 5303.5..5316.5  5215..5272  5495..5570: -0.09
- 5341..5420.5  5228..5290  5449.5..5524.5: -0.03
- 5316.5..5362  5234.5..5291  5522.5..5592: -0.03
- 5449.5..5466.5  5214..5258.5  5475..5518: -0.03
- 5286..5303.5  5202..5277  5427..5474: -0.06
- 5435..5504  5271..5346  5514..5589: 0.01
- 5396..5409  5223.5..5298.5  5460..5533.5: 0.02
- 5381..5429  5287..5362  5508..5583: 0.02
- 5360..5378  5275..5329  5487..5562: 0.03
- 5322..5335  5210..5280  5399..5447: -0.02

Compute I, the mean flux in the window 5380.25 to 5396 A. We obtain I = 4.63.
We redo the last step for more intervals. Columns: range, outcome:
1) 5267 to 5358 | 4.59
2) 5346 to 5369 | 4.56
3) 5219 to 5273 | 4.31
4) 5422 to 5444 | 4.58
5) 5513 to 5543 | 4.6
